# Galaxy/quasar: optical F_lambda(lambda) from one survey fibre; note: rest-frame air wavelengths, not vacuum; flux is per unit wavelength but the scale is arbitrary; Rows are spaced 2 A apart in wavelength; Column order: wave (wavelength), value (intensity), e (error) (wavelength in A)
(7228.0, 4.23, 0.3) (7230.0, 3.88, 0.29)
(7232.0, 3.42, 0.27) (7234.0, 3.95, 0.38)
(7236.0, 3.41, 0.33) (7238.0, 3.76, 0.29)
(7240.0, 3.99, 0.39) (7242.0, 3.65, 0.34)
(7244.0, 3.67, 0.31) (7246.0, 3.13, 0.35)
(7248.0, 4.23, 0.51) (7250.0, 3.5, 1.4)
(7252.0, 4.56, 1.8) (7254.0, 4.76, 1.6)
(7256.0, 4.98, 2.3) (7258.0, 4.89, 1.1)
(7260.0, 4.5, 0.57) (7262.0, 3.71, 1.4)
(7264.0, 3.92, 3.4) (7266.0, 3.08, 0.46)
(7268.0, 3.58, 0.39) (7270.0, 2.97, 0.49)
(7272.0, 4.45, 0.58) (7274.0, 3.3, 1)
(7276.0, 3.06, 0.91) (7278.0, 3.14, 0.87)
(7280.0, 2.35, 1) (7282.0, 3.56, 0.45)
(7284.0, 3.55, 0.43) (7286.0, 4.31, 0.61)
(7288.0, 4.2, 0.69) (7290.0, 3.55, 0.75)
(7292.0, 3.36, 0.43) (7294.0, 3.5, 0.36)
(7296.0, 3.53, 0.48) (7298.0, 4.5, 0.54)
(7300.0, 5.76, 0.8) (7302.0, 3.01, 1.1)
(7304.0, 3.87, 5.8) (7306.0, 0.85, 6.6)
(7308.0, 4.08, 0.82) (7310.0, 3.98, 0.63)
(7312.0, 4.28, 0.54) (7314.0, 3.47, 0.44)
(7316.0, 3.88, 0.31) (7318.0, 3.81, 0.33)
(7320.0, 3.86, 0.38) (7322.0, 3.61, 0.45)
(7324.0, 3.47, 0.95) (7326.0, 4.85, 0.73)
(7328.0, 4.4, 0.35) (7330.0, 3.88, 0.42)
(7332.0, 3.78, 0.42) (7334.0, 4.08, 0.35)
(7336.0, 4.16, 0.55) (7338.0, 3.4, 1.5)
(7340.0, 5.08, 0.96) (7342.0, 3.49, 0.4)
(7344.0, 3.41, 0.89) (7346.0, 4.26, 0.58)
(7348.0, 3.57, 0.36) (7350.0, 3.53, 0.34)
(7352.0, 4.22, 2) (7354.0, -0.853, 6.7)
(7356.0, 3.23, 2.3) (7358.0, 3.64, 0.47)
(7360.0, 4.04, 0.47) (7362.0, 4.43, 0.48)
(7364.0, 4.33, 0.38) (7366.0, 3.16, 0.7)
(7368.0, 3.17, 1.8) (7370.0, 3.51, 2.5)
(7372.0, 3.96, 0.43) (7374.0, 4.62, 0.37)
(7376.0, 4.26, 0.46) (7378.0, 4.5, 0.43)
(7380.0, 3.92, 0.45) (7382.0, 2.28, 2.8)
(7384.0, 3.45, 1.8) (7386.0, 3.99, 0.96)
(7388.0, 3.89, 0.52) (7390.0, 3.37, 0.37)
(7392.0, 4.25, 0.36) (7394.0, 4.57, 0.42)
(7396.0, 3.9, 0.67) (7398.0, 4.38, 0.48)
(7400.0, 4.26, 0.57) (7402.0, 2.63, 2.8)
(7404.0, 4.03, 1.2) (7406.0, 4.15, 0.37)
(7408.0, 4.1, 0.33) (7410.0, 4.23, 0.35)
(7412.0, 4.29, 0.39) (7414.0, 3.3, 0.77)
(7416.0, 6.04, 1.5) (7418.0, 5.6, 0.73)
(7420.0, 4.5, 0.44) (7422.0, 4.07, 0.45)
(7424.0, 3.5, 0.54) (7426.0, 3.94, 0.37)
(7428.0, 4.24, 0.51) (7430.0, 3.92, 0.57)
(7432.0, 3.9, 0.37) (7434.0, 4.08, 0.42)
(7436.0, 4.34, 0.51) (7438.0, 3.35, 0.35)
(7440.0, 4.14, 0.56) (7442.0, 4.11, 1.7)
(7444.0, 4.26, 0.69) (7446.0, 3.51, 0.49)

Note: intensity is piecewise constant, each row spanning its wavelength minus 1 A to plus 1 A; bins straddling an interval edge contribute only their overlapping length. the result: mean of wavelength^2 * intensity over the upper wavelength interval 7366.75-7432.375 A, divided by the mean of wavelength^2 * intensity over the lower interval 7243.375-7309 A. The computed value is 1.1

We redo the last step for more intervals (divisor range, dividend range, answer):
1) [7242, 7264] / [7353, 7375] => 0.84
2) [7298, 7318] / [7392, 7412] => 1.11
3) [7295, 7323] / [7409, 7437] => 1.18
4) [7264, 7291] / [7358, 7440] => 1.19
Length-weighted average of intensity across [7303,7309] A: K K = 2.93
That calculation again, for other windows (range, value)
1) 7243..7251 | 3.63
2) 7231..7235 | 3.69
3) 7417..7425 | 4.42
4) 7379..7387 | 3.41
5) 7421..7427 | 3.84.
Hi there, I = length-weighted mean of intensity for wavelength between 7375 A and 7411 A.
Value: 3.9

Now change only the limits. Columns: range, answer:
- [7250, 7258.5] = 4.64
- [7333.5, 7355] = 3.47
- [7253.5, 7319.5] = 3.74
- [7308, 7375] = 3.75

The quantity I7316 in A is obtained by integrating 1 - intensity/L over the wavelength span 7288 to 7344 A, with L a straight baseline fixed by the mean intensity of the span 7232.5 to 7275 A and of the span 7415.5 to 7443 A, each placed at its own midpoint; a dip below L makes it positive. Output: 2.60 A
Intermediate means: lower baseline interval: 3.9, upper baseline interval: 4.23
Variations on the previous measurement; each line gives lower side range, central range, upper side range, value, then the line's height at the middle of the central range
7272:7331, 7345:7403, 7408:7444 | 4.7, 4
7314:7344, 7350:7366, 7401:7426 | 2.9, 4.03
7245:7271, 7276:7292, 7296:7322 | 1.6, 3.87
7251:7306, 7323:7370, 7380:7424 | 3.0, 3.93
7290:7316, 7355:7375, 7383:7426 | 0.7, 3.95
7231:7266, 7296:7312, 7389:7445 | 1.1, 4.02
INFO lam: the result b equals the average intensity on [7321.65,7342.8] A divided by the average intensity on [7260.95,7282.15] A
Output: 1.20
